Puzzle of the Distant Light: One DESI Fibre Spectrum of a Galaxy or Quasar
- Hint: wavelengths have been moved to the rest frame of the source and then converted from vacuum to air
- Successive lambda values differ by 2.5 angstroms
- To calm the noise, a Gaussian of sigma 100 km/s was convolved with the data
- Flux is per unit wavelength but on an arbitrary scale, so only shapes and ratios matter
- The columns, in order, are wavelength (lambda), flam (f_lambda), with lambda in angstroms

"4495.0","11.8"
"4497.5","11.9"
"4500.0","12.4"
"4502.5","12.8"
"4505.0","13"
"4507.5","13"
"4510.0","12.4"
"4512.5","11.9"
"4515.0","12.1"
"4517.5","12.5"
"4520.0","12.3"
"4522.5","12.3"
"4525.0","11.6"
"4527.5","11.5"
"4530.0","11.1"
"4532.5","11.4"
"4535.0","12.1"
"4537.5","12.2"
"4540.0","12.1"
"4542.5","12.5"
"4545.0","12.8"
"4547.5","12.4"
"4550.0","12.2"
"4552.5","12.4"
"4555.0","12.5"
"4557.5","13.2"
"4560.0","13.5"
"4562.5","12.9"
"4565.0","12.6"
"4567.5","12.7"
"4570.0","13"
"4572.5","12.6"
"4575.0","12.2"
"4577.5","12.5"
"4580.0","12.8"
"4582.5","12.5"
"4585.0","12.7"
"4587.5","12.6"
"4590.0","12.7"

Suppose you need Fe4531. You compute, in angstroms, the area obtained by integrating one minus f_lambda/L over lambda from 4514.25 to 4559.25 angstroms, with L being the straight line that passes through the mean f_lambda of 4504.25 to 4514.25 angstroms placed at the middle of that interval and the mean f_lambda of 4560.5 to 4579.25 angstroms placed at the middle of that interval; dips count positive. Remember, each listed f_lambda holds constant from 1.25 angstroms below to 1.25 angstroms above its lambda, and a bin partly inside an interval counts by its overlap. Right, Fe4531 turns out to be 1.45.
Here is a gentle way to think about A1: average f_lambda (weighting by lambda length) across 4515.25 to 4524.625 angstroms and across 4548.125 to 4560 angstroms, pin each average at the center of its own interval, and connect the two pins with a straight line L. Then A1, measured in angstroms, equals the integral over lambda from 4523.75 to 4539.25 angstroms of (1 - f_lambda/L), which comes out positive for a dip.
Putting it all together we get 0.9 angstroms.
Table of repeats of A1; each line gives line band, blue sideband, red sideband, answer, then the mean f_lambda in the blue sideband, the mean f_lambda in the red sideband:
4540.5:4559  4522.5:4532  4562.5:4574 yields -0.6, 11.5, 12.7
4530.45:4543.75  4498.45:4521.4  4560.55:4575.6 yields 0.6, 12.5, 12.7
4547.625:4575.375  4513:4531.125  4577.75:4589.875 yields -0.7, 11.9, 12.6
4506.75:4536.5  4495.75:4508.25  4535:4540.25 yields 0.8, 12.6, 12.1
